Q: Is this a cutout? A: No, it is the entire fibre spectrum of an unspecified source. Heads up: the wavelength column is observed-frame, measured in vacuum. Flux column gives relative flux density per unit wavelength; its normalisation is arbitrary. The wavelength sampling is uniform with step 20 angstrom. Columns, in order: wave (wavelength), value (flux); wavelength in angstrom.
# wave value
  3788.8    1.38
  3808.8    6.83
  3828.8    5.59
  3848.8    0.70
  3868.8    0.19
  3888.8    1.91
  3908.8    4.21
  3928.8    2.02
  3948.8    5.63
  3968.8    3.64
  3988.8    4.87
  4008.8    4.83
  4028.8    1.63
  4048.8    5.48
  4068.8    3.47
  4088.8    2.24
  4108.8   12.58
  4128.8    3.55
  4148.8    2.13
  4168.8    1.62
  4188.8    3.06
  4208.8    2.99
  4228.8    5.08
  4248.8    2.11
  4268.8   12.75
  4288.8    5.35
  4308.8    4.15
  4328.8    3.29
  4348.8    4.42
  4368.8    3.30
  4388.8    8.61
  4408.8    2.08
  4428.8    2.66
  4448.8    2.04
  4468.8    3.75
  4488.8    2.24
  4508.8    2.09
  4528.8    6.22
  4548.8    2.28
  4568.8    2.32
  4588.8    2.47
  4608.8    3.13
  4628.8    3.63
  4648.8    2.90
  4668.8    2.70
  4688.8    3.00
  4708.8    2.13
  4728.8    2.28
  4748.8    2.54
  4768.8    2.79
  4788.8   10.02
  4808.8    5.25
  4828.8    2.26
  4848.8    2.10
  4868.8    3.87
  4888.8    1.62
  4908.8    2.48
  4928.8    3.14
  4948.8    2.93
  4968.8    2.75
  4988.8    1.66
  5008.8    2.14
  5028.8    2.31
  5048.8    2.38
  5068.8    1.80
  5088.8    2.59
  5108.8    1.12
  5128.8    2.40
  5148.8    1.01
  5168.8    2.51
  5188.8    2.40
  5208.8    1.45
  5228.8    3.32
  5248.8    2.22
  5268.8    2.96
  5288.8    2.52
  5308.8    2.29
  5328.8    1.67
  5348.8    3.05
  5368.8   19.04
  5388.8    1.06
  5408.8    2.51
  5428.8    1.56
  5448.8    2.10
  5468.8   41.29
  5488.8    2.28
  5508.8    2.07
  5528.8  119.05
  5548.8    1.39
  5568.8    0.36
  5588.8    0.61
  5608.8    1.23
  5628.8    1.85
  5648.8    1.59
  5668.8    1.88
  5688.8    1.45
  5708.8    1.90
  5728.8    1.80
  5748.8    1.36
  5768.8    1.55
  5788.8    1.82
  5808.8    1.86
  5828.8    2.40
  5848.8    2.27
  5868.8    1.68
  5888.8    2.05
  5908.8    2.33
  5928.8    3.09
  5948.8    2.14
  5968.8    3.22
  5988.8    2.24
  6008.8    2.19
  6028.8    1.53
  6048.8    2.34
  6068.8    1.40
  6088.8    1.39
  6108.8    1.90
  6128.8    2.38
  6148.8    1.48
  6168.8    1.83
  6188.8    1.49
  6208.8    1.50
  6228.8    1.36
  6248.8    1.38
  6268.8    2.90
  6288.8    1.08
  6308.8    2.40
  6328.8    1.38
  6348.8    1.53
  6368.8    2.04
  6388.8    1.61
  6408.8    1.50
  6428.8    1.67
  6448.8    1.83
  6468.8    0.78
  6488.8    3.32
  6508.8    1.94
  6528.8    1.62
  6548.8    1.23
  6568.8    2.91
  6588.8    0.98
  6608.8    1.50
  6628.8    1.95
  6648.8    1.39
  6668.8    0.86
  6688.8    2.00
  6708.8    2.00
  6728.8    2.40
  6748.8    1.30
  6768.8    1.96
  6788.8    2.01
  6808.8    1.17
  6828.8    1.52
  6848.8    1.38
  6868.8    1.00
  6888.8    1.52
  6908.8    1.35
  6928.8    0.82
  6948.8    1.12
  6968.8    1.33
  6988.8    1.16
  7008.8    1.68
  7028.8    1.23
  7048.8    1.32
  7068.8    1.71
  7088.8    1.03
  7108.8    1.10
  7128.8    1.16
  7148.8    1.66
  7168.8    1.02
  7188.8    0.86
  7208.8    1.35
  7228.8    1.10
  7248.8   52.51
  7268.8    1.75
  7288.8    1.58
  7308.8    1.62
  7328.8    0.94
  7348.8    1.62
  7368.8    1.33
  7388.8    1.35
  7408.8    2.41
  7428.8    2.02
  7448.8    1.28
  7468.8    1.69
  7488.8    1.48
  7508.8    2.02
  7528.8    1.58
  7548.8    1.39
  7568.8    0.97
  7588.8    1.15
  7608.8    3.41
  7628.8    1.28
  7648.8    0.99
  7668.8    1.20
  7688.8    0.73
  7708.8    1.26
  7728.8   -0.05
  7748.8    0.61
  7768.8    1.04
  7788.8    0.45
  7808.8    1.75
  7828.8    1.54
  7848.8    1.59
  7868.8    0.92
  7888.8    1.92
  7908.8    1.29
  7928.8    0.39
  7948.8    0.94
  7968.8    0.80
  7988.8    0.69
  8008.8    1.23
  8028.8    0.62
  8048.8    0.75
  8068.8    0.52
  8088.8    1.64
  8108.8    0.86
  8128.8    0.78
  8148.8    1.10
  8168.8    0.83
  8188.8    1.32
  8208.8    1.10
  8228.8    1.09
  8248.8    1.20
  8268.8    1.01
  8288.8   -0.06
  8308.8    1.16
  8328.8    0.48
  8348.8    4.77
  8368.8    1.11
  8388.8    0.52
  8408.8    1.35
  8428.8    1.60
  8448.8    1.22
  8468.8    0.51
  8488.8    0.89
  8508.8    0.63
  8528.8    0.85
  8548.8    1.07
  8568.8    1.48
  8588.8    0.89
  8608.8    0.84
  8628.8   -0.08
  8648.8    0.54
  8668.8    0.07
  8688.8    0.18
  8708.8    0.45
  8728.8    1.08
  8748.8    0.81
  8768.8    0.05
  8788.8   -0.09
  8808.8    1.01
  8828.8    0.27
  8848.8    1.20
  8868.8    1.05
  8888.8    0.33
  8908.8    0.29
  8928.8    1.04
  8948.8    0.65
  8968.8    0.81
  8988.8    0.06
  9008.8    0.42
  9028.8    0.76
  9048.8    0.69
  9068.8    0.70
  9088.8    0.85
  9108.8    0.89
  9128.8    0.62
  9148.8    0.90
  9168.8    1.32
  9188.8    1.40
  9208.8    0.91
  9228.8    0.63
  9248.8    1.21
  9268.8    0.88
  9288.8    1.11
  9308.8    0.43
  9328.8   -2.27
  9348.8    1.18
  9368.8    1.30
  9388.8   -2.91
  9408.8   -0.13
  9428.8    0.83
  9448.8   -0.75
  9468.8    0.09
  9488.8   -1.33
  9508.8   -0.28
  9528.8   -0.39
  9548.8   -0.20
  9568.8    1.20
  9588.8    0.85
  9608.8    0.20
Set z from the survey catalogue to 0.104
